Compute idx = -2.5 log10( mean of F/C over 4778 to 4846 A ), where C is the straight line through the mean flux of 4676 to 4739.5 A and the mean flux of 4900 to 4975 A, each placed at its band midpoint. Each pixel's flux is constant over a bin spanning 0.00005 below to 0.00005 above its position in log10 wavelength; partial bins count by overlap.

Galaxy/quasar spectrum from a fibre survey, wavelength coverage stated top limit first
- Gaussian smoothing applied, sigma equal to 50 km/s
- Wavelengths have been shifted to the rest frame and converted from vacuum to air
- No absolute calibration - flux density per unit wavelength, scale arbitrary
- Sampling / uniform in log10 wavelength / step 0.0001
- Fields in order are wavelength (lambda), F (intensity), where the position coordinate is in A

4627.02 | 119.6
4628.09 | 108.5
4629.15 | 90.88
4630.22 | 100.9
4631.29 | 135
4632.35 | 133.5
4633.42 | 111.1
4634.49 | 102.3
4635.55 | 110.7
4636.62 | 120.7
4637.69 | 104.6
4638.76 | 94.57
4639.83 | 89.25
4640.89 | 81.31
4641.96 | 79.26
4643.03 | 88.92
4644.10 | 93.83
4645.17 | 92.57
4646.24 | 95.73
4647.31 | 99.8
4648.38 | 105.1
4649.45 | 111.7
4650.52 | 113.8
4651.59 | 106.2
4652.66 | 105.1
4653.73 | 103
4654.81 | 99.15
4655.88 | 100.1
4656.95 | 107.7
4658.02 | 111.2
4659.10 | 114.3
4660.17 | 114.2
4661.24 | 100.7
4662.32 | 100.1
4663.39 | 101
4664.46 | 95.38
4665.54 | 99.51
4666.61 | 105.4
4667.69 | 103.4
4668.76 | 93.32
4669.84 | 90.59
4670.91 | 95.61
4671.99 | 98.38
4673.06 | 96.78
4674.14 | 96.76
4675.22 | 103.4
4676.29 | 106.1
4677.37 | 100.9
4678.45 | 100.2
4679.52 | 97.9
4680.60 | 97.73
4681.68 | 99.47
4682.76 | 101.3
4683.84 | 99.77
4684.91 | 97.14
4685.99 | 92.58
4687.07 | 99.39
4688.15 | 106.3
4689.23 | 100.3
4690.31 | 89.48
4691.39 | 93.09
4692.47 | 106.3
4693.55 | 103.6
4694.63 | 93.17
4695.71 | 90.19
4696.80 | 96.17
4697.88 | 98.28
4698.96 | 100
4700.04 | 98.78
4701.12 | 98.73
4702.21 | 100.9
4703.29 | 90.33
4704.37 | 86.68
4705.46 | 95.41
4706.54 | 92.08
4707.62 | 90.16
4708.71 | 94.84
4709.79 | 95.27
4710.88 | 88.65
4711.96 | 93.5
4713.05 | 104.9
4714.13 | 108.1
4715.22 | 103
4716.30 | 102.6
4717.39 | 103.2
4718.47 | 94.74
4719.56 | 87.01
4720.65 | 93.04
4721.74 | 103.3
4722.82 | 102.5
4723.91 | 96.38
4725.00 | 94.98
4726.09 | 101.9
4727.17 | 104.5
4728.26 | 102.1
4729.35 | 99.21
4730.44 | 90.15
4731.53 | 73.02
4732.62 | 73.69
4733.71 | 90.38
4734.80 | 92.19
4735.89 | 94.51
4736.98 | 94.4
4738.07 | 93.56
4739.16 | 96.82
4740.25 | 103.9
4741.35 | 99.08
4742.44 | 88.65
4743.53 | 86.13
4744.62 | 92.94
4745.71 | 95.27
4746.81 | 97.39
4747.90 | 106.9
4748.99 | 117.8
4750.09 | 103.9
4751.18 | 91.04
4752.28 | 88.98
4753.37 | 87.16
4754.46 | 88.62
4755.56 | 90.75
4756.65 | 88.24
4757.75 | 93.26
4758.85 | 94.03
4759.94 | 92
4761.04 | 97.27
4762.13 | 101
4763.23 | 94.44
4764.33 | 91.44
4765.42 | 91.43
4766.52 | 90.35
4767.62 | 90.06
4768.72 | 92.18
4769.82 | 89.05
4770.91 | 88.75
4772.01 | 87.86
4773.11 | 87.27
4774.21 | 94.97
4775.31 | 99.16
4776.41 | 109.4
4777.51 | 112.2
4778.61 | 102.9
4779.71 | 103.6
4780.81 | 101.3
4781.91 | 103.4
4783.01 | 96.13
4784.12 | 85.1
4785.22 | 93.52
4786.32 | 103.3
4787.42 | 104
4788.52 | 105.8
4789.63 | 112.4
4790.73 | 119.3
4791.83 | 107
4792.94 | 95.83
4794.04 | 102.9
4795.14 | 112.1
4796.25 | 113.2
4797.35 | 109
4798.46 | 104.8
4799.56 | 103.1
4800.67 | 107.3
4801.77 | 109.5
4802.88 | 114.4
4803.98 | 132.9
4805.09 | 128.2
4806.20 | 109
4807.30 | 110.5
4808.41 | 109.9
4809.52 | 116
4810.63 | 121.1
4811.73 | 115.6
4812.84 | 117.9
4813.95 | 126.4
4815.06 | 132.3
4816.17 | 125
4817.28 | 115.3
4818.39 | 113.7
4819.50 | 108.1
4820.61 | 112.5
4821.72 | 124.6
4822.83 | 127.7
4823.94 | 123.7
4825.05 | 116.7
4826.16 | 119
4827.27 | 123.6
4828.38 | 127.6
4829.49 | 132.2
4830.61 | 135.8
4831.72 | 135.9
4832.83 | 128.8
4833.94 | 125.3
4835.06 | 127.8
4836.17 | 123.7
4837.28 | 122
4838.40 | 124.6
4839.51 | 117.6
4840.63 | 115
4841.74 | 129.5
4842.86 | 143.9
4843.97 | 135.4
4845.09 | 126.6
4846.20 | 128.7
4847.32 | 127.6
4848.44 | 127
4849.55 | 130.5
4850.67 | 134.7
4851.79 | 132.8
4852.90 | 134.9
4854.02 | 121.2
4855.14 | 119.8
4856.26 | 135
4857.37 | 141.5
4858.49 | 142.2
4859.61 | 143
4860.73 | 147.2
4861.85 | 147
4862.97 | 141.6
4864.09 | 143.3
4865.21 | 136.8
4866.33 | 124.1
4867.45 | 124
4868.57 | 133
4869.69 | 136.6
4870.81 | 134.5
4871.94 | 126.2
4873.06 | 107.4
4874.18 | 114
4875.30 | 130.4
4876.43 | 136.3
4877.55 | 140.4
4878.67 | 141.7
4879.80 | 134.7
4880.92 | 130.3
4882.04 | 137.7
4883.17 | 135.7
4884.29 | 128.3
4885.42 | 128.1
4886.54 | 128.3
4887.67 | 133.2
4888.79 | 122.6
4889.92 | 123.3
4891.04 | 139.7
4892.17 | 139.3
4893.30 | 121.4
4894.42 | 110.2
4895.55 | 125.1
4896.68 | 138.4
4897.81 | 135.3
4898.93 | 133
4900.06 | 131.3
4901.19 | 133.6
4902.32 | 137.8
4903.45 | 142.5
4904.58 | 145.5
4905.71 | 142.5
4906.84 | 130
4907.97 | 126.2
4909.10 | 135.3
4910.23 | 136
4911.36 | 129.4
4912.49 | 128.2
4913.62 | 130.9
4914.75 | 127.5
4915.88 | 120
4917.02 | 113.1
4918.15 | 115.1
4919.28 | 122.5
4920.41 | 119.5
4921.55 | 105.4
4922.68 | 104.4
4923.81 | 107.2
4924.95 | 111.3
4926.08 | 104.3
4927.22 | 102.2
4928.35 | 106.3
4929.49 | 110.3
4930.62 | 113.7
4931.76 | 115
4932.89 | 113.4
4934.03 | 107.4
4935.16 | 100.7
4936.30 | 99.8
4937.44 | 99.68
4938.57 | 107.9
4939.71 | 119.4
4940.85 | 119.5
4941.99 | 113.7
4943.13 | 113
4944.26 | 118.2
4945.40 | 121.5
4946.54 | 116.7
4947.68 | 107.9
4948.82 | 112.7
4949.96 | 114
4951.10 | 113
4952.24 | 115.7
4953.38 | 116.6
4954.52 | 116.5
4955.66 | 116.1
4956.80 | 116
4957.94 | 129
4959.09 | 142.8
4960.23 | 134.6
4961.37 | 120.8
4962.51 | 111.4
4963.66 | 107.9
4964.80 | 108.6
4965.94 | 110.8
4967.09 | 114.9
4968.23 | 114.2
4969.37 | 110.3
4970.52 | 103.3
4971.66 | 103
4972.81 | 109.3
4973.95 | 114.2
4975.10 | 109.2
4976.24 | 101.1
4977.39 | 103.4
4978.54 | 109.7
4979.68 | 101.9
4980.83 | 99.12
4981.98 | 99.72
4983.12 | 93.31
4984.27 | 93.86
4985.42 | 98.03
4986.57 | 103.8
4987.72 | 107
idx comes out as -0.10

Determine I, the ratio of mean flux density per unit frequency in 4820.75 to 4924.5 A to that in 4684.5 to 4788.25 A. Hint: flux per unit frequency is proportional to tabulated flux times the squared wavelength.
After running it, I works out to 1.43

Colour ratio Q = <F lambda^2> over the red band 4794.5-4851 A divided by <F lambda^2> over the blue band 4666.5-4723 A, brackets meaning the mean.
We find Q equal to 1.31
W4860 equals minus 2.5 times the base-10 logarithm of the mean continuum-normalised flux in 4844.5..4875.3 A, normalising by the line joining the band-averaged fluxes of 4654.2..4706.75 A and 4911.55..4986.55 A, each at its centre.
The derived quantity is -0.22 mag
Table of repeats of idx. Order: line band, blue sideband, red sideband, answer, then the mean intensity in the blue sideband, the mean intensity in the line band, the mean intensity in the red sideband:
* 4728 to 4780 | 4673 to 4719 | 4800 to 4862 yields 0.16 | 97.9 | 94.3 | 125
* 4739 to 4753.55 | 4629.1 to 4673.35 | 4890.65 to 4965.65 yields 0.12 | 102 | 97.1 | 120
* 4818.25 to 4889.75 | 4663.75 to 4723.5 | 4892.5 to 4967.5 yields -0.15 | 97.7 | 130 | 119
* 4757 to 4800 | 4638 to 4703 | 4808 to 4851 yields 0.17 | 99.2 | 99.3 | 124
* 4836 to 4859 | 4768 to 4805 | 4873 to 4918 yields -0.09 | 103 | 129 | 131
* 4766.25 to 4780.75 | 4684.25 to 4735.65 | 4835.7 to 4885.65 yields 0.15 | 96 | 96.3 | 132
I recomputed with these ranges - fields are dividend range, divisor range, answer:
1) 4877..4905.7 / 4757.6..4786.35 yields 1.46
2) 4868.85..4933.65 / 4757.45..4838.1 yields 1.20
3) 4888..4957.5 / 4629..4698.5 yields 1.32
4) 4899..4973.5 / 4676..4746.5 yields 1.34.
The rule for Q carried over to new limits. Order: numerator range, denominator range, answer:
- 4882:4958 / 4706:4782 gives 1.36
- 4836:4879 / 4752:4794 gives 1.40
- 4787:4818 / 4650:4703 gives 1.19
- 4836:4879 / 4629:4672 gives 1.40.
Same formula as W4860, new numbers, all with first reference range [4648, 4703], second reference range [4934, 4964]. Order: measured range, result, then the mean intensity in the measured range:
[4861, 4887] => -0.19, 132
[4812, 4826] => -0.11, 120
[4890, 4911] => -0.18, 133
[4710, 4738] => 0.08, 95.6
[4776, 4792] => 0.03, 104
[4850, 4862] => -0.22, 136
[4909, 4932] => -0.03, 117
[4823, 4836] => -0.16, 127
